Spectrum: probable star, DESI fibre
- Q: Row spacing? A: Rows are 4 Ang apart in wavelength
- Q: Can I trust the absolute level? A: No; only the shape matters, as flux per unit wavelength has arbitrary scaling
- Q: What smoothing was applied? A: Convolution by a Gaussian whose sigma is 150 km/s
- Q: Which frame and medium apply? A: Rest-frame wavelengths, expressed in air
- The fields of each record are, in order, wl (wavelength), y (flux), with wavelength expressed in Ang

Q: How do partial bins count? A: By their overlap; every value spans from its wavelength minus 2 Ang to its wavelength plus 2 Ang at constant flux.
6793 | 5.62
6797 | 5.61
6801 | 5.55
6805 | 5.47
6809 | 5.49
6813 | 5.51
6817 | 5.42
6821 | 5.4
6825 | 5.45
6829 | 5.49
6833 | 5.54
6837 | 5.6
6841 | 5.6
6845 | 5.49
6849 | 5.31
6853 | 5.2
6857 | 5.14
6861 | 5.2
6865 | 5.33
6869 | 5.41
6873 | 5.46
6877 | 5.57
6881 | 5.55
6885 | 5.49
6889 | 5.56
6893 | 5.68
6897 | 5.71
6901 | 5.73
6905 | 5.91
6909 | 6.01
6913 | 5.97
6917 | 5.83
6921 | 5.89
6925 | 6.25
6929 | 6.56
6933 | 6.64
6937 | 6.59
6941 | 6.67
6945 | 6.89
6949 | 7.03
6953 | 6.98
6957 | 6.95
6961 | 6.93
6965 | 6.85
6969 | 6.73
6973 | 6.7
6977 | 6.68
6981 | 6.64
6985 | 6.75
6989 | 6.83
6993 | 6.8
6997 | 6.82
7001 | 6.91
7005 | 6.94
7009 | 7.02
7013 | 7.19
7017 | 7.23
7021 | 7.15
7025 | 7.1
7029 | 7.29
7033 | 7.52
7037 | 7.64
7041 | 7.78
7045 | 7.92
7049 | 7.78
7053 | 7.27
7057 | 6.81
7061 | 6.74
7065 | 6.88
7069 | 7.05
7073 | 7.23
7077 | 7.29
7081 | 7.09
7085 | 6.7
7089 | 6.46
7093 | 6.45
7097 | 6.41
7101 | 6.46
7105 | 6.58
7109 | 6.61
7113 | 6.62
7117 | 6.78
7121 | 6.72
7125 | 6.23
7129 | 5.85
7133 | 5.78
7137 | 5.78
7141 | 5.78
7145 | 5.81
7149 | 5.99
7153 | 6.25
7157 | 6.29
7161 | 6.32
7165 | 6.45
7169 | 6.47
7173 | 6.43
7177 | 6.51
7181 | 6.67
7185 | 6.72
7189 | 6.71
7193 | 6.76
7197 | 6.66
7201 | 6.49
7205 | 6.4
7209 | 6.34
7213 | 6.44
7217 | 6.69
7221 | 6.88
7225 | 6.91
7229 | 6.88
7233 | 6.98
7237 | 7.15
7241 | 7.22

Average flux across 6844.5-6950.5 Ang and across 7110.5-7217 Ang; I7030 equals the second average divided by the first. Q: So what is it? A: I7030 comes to 1.09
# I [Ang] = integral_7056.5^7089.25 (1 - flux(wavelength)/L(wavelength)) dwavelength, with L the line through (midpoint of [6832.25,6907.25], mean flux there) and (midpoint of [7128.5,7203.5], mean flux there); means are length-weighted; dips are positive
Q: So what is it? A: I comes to -4.81 Ang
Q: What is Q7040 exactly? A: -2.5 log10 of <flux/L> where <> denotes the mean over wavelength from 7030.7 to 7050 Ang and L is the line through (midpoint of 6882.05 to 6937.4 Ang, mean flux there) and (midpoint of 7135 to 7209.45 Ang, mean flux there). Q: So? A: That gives -0.24 mag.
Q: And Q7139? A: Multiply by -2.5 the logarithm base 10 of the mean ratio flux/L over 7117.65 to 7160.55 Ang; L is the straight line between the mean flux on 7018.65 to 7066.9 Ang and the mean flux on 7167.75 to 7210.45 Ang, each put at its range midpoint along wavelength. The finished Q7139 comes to 0.13 mag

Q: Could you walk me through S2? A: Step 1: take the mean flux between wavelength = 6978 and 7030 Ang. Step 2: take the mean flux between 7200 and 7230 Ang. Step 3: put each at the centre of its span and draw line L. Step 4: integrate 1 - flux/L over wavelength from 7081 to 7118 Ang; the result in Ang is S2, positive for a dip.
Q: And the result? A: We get 1.2 Ang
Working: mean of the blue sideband 6.96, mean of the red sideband 6.62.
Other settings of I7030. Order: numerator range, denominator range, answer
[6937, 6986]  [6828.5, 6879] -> 1.26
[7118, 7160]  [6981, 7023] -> 0.87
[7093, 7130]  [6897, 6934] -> 1.07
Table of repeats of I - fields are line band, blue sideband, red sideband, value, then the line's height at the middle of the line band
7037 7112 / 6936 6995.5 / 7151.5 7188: -4.1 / 6.62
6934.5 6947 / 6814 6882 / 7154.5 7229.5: -2.1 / 5.73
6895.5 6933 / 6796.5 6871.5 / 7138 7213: -2.4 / 5.65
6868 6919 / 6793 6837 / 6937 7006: 3.9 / 6.16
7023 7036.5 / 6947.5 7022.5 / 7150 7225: -1.0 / 6.82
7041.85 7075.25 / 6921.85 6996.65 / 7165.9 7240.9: -2.6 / 6.71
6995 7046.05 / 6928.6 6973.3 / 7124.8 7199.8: -4.8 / 6.64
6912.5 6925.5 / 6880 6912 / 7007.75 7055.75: 0.1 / 6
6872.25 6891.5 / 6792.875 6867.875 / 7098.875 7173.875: 0.2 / 5.58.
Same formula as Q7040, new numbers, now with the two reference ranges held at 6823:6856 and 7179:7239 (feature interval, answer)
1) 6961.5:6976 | -0.151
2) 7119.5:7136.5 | 0.059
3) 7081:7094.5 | -0.055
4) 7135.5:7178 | 0.060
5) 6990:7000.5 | -0.143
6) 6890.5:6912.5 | -0.029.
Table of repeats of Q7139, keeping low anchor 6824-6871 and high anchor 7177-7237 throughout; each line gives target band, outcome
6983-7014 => -0.16 mag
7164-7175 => 0.02 mag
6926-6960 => -0.18 mag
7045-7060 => -0.19 mag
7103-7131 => -0.02 mag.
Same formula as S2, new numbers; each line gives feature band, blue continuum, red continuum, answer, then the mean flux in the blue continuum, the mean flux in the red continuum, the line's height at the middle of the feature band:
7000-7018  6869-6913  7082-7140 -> -2.98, 5.67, 6.39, 6.06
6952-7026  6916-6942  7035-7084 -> -1.35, 6.35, 7.28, 6.78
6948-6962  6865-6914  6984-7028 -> -1.24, 5.65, 6.99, 6.4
